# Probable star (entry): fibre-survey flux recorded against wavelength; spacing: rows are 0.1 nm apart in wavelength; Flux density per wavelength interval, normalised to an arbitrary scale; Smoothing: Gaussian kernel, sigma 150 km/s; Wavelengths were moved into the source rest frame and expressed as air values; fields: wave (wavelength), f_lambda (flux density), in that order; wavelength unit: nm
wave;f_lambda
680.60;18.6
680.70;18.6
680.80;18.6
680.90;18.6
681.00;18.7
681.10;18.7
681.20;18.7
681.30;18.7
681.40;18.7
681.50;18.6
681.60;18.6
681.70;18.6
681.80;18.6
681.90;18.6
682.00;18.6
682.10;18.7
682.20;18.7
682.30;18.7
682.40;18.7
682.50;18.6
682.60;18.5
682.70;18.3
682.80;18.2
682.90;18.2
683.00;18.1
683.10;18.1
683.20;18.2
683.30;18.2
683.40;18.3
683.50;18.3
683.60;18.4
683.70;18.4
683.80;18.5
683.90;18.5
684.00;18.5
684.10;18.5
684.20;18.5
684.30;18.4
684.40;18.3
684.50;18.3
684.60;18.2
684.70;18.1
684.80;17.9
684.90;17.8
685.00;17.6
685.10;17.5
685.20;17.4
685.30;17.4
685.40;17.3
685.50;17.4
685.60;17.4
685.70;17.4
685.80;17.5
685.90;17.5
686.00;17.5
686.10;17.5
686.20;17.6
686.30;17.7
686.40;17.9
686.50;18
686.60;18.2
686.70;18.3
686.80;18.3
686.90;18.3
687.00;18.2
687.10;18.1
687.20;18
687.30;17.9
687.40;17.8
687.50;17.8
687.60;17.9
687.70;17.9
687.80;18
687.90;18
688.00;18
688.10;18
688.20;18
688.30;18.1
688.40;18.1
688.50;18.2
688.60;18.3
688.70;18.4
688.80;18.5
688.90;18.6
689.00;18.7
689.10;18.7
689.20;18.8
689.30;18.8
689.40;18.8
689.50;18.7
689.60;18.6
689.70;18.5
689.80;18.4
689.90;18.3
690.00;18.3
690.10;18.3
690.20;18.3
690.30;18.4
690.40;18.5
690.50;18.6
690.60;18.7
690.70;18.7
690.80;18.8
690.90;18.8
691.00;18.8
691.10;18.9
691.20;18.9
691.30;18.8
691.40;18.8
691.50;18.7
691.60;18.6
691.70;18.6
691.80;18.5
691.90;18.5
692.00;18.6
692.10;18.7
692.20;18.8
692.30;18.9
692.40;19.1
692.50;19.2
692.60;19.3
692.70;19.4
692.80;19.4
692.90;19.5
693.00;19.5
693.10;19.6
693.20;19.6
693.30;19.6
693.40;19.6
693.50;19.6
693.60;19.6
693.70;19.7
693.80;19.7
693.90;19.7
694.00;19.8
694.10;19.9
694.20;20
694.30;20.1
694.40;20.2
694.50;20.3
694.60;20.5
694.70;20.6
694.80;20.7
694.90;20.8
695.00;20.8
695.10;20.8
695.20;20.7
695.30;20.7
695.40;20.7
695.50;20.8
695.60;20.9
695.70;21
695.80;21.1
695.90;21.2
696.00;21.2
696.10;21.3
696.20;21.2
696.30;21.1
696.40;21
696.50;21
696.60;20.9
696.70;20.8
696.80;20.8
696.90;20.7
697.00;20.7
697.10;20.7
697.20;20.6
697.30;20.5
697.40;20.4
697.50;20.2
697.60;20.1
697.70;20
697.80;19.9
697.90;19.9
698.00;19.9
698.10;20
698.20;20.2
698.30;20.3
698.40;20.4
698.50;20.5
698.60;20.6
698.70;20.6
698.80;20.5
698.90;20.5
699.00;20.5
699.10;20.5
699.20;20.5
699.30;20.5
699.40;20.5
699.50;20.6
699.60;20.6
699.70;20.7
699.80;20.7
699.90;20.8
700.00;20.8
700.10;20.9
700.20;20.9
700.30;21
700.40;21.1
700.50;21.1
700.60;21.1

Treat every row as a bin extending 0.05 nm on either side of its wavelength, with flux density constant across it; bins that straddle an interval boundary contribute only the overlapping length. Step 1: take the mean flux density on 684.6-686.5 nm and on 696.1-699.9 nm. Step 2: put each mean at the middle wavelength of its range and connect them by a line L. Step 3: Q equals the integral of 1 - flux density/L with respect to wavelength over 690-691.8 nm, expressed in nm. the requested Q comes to 0.02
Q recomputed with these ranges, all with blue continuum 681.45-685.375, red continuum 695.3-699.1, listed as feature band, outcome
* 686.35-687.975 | 0.076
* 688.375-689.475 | 0.038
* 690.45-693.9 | 0.122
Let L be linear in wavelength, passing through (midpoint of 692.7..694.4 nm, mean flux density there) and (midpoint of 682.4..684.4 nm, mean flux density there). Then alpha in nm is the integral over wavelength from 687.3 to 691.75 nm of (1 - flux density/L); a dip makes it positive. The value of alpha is 0.17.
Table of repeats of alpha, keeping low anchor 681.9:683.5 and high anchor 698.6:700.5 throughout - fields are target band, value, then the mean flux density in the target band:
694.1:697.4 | -0.09 nm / 20.7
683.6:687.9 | 0.20 nm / 17.9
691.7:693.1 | 0.05 nm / 19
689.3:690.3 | 0.05 nm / 18.5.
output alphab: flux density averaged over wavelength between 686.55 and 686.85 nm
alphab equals 18.3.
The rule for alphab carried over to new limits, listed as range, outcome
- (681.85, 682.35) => 18.7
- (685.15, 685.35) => 17.4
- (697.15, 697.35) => 20.6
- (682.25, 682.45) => 18.7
